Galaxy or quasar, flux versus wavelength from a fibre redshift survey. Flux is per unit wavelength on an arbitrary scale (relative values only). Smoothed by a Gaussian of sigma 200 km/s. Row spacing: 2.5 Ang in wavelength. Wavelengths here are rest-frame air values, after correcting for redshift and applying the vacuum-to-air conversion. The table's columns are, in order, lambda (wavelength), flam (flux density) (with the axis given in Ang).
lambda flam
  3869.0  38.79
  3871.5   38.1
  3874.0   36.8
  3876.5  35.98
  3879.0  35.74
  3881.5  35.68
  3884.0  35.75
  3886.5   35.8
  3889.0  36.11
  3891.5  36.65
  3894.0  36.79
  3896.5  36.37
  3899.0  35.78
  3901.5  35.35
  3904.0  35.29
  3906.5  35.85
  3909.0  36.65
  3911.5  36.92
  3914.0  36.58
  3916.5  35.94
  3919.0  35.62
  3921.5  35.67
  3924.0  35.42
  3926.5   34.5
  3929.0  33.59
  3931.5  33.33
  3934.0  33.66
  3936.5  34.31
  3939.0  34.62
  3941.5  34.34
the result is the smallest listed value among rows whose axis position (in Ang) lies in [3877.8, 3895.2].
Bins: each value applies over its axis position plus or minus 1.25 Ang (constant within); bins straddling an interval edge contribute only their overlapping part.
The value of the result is 35.68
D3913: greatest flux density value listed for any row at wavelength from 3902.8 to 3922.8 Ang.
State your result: 36.92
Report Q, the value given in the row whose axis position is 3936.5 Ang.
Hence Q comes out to 34.31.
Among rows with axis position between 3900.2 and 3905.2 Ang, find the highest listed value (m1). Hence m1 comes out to 35.35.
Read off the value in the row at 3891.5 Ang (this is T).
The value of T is 36.65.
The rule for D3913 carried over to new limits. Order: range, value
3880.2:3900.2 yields 36.79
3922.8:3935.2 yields 35.42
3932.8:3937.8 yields 34.31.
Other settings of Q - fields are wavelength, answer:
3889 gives 36.11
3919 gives 35.62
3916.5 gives 35.94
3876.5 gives 35.98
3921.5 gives 35.67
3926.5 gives 34.5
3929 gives 33.59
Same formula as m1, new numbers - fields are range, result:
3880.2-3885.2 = 35.75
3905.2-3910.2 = 36.65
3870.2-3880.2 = 38.1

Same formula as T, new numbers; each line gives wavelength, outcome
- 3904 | 35.29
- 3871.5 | 38.1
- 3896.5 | 36.37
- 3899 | 35.78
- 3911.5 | 36.92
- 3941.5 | 34.34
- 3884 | 35.75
